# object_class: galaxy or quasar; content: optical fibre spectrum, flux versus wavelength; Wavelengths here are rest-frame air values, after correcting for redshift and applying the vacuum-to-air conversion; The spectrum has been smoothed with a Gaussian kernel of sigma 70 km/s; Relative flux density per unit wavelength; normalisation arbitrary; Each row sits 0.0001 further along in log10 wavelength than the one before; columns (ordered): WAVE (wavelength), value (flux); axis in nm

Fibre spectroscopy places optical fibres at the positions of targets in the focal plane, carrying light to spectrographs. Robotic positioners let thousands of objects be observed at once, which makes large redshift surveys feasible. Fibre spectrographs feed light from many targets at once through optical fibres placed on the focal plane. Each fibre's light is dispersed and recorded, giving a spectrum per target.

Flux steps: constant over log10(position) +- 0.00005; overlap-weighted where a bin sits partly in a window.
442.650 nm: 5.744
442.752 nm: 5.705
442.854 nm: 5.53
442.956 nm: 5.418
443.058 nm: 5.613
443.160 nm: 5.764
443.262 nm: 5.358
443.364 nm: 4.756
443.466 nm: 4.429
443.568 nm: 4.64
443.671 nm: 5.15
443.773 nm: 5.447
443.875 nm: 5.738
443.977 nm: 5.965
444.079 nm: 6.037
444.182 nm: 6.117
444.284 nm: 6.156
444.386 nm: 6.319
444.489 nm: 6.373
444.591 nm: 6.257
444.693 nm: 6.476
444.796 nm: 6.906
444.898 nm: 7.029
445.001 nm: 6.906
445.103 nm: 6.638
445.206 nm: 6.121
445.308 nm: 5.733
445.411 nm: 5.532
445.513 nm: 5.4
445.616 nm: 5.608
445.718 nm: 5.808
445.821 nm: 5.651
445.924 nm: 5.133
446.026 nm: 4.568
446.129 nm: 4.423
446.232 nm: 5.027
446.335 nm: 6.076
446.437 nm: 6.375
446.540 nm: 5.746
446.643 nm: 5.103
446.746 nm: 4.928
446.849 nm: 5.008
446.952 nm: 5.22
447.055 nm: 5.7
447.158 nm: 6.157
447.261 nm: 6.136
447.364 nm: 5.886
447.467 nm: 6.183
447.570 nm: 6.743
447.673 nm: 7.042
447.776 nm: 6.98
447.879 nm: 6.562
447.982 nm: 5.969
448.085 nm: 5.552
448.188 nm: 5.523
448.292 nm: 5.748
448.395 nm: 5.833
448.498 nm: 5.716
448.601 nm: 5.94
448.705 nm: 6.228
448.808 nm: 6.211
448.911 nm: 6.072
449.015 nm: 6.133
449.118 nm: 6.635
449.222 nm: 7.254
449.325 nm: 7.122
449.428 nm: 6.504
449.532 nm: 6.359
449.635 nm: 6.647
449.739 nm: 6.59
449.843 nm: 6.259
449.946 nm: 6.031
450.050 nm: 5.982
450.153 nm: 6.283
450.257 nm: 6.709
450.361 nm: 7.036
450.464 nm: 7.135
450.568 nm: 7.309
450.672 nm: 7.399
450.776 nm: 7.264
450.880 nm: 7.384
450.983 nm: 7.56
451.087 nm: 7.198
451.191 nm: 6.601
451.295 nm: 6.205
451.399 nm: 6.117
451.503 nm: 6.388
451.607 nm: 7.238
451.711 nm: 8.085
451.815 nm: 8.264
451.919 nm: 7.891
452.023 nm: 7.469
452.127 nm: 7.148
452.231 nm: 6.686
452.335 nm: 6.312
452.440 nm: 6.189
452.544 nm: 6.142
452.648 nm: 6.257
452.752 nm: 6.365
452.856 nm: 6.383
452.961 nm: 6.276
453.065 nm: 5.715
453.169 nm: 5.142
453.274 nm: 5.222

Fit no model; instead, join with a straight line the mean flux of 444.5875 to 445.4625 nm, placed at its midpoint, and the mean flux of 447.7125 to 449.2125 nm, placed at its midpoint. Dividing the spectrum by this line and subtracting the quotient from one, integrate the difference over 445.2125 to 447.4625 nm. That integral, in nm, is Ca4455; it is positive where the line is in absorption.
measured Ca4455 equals 0.280 nm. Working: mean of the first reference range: 6.41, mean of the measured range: 5.51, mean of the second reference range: 6.12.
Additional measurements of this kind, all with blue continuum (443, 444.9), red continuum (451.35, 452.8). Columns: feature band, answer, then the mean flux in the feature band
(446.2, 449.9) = 0.15 nm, 6.09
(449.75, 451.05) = -0.04 nm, 6.86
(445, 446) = 0.04 nm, 5.77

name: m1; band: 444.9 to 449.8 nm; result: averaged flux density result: 5.98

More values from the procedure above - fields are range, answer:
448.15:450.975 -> 6.51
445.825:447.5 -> 5.48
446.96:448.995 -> 6.1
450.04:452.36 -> 7.06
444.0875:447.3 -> 5.83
